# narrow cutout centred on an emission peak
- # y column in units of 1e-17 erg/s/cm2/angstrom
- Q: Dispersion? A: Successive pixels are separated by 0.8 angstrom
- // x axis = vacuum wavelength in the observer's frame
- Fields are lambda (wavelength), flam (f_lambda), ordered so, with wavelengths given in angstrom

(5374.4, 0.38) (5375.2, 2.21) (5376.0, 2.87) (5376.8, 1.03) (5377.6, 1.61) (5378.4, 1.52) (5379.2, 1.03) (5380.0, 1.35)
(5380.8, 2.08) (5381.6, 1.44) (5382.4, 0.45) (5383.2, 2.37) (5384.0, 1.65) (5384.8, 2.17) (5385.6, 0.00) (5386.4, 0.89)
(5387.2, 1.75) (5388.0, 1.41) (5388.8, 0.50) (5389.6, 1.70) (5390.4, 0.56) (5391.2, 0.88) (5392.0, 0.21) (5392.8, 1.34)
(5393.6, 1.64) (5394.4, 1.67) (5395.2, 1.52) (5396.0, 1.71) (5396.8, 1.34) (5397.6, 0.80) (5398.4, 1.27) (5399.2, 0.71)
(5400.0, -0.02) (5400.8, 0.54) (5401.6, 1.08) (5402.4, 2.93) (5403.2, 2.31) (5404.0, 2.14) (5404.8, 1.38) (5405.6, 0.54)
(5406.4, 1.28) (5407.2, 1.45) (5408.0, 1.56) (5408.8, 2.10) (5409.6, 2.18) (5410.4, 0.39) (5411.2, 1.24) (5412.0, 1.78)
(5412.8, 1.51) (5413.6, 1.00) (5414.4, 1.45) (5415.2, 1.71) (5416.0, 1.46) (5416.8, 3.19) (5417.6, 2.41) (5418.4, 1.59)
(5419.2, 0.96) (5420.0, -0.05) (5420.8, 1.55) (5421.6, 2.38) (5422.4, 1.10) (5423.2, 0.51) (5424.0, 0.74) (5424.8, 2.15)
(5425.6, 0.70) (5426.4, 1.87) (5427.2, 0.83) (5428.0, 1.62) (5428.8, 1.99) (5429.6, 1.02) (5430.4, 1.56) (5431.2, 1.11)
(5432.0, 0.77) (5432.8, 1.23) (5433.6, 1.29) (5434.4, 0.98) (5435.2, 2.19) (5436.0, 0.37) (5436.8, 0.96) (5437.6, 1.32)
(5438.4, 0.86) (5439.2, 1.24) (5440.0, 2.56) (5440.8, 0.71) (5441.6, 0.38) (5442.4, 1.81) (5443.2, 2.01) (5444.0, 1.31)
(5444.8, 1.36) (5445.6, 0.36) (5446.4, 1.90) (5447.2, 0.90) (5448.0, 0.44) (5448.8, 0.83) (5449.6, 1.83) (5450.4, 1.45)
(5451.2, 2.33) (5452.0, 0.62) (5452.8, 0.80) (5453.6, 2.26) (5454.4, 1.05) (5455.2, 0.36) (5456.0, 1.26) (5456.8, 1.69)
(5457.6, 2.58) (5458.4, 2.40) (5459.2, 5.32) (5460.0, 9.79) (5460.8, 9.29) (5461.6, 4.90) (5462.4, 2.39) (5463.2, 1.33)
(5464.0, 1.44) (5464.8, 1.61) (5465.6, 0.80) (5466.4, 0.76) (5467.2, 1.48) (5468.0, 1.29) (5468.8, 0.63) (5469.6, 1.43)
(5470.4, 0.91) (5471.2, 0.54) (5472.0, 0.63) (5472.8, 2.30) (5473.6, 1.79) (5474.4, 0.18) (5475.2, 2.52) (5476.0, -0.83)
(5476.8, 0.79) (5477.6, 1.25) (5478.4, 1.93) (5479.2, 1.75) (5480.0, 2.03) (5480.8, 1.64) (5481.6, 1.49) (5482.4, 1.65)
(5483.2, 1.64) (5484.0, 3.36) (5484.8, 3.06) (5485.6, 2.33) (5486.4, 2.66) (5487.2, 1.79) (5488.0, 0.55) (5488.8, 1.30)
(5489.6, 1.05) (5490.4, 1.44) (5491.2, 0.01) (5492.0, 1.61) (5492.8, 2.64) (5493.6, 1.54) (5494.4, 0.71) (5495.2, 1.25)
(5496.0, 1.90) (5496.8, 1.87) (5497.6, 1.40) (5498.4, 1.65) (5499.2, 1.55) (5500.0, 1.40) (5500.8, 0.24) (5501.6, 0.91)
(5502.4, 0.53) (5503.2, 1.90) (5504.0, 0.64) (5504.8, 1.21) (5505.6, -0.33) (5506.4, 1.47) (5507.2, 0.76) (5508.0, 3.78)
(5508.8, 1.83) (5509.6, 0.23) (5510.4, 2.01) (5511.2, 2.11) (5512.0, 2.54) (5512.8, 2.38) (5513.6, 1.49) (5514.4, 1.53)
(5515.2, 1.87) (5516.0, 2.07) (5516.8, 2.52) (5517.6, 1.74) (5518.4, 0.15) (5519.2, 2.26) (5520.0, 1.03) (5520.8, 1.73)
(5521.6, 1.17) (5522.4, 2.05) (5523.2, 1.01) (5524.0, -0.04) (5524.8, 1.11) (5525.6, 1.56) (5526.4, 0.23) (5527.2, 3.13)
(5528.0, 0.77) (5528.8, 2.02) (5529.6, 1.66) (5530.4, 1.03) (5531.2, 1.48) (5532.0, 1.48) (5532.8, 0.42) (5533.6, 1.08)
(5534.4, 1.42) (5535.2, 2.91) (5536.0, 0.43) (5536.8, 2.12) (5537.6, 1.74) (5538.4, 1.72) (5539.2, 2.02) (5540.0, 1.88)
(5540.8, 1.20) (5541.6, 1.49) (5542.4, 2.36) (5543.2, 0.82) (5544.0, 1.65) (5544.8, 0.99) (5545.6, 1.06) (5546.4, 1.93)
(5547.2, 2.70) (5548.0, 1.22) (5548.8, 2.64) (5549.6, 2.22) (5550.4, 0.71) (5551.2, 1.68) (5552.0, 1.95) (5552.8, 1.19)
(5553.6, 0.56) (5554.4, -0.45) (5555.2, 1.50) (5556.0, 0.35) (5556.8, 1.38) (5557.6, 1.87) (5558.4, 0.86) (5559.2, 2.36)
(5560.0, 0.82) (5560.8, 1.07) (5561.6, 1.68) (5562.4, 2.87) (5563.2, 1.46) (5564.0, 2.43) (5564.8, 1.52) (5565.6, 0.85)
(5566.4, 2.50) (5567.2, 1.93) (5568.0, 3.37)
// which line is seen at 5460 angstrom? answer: H-beta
